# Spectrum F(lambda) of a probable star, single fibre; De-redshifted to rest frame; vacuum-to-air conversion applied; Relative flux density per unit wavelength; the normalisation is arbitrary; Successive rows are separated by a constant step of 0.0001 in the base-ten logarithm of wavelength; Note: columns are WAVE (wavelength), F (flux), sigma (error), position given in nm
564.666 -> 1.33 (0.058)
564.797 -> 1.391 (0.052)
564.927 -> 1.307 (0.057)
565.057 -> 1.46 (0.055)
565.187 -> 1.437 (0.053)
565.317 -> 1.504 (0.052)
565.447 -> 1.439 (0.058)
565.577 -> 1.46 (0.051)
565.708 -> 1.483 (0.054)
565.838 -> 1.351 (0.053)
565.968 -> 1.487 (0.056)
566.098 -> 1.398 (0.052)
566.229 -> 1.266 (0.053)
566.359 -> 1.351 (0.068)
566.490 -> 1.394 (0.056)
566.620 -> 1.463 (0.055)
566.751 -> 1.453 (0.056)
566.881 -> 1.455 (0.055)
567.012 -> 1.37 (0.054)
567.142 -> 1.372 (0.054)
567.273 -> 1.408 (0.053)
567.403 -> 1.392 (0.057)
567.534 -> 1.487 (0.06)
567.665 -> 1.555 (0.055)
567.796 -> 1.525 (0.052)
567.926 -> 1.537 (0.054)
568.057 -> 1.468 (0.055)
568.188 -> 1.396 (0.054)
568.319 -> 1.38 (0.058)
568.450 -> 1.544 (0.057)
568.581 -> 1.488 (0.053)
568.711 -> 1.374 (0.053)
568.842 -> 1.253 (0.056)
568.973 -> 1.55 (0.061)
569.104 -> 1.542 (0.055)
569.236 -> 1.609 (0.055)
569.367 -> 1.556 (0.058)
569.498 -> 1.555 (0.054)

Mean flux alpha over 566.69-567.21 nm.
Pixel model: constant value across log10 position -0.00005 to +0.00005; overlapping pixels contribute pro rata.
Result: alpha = 1.41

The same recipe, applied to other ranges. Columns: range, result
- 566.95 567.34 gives 1.39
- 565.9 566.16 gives 1.45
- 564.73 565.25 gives 1.4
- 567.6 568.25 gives 1.5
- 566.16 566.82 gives 1.39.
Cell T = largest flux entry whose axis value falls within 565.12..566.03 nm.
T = 1.504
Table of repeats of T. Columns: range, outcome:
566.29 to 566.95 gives 1.463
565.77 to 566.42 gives 1.487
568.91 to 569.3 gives 1.609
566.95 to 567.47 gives 1.408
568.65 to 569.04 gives 1.55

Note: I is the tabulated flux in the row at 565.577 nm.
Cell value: 1.46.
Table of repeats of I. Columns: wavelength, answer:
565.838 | 1.351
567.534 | 1.487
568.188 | 1.396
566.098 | 1.398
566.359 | 1.351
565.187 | 1.437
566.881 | 1.455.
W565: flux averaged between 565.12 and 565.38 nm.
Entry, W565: 1.47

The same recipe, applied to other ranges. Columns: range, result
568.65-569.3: 1.46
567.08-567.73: 1.44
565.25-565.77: 1.47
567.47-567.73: 1.52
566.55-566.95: 1.46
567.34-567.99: 1.5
